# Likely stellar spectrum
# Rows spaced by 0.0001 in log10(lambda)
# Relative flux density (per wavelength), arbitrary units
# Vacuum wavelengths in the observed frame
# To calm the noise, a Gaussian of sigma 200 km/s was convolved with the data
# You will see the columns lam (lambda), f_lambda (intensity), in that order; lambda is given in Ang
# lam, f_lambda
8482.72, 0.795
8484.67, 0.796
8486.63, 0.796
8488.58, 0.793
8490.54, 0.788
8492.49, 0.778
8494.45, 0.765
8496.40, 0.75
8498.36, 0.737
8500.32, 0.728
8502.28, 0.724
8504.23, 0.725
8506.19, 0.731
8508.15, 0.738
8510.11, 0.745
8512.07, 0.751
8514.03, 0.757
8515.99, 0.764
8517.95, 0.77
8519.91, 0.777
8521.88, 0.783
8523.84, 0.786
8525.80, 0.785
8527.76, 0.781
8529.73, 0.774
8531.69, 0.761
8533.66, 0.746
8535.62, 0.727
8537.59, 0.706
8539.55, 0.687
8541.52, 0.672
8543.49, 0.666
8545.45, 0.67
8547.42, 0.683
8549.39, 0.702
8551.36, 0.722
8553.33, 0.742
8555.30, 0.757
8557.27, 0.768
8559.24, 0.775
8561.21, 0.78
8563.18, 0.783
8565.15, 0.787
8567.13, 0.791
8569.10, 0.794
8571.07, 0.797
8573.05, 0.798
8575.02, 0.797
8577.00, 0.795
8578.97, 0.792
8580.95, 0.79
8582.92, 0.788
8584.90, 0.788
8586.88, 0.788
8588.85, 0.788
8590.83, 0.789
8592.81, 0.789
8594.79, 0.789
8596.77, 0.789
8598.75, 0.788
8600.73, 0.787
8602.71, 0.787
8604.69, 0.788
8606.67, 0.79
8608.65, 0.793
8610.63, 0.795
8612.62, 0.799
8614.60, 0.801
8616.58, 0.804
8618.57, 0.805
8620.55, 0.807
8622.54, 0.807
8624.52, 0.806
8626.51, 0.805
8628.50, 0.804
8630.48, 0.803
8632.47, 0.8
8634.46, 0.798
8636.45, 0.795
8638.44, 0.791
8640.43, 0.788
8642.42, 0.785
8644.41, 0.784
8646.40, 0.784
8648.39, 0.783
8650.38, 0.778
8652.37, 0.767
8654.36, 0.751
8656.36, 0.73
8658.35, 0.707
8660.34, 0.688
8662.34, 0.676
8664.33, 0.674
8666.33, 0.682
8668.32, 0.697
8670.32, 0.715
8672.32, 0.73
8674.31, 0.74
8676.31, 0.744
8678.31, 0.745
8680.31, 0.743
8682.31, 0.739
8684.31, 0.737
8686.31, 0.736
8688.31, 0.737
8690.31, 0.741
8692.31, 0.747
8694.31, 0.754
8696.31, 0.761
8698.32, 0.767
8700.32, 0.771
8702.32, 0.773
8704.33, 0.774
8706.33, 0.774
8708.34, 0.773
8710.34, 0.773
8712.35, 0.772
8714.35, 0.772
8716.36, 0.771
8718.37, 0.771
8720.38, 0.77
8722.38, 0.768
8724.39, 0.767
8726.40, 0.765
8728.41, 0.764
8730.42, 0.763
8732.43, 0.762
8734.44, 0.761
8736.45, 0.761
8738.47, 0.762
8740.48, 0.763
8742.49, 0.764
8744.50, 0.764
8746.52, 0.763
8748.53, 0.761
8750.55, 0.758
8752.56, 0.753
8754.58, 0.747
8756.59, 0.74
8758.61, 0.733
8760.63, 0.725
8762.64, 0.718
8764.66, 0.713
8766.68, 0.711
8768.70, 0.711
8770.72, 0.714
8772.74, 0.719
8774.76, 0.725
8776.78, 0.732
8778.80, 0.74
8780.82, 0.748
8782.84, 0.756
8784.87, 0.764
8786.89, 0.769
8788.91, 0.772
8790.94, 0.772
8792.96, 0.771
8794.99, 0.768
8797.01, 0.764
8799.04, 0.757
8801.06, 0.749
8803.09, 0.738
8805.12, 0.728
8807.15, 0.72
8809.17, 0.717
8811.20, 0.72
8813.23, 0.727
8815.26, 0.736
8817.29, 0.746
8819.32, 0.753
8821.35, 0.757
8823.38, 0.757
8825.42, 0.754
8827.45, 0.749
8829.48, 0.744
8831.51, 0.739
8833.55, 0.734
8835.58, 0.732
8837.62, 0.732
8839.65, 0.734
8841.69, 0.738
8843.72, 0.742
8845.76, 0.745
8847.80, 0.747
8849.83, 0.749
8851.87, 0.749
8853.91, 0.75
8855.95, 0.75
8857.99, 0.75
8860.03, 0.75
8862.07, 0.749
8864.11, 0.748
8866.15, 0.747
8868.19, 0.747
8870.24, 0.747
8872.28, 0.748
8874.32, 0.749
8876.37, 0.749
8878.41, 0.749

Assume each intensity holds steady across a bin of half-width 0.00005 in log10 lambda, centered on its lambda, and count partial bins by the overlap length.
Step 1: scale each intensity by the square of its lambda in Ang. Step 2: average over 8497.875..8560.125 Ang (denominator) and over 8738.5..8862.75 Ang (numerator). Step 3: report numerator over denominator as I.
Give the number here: 1.07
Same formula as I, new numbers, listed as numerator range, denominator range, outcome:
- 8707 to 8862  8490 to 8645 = 1.02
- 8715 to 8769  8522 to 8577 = 1.05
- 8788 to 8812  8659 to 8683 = 1.08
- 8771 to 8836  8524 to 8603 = 1.03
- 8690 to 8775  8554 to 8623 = 0.99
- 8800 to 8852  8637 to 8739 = 1.01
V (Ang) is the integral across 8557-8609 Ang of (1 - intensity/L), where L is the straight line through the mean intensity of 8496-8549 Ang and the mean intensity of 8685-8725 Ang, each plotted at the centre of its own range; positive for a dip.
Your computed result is -3.0 Ang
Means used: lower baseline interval 0.737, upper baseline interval 0.763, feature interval 0.789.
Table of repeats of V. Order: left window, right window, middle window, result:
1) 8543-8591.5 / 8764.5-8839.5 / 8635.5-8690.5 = 1.07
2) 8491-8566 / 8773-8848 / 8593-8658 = -3.88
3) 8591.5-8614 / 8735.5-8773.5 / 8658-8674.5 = 1.52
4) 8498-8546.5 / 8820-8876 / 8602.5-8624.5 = -1.70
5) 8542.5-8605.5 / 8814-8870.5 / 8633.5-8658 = -0.40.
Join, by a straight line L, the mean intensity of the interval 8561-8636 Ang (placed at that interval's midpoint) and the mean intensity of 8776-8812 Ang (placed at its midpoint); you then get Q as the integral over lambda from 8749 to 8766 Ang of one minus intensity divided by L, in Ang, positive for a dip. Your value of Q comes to 0.5 Ang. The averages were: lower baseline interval 0.794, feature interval 0.736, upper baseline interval 0.75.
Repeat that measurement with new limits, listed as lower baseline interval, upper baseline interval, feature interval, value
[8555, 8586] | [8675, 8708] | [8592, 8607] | -0.2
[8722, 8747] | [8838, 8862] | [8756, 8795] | 0.9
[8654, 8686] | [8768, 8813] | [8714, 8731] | -0.9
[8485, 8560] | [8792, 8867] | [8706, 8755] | -1.3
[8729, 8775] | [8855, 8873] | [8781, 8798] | -0.5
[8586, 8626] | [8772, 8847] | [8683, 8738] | 0.5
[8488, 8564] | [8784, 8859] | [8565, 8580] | -1.0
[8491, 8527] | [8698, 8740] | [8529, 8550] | 1.4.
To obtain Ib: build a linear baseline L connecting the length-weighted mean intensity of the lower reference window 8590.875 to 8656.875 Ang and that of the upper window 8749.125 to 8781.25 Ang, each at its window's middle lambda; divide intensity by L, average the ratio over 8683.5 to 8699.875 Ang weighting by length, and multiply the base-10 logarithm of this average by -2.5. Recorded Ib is 0.02 mag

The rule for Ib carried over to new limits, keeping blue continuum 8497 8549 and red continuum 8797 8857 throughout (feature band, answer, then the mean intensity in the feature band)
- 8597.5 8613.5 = -0.07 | 0.791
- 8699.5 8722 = -0.05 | 0.772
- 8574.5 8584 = -0.08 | 0.792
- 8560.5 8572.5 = -0.07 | 0.789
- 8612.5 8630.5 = -0.09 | 0.805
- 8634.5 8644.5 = -0.07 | 0.79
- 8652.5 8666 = 0.05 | 0.707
